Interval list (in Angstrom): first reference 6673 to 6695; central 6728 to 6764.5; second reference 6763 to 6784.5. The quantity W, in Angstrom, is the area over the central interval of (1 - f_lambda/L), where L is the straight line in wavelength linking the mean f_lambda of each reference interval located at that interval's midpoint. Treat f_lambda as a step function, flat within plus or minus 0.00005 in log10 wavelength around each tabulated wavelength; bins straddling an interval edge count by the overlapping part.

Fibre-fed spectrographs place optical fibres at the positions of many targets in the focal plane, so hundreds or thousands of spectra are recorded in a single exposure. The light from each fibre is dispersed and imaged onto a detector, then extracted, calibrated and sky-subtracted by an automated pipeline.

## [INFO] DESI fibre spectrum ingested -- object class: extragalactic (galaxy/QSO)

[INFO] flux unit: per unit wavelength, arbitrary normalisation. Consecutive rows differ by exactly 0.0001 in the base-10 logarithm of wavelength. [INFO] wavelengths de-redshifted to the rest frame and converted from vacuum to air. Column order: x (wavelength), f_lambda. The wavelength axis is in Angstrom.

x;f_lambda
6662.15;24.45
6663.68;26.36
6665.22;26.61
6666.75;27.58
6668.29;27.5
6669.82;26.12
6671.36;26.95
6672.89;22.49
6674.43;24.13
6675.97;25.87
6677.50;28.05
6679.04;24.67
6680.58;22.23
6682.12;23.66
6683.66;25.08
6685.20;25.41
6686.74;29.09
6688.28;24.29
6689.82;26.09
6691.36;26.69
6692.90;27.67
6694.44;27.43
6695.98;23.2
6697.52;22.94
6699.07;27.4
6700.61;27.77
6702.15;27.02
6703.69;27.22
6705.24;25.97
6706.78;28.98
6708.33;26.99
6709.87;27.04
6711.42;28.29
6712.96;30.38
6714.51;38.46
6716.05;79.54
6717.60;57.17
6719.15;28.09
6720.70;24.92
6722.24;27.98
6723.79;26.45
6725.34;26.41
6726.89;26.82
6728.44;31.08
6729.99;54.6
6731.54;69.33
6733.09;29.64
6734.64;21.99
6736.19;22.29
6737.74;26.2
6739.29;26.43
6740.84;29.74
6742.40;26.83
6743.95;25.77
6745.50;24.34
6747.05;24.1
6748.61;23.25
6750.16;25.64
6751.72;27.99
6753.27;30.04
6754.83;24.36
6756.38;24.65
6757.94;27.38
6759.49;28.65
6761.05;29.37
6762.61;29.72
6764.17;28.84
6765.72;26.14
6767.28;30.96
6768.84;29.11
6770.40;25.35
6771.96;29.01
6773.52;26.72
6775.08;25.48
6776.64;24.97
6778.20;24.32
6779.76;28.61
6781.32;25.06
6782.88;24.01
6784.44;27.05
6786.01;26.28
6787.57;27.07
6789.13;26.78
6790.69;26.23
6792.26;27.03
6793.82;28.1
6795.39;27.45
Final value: -4.40 Angstrom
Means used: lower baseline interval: 25.6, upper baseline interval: 26.9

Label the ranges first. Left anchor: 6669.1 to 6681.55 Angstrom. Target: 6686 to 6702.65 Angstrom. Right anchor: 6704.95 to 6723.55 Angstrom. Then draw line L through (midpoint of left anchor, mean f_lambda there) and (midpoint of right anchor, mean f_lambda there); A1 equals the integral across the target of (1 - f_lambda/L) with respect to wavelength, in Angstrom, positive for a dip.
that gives 2.0 Angstrom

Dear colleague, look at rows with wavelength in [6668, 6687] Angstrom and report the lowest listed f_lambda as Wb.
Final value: 22.23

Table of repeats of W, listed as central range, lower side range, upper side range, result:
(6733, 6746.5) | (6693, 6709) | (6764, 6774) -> 0.83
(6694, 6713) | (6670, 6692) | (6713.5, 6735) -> 3.27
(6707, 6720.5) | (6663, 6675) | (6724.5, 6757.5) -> -4.88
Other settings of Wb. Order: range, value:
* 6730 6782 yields 21.99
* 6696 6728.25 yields 22.94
